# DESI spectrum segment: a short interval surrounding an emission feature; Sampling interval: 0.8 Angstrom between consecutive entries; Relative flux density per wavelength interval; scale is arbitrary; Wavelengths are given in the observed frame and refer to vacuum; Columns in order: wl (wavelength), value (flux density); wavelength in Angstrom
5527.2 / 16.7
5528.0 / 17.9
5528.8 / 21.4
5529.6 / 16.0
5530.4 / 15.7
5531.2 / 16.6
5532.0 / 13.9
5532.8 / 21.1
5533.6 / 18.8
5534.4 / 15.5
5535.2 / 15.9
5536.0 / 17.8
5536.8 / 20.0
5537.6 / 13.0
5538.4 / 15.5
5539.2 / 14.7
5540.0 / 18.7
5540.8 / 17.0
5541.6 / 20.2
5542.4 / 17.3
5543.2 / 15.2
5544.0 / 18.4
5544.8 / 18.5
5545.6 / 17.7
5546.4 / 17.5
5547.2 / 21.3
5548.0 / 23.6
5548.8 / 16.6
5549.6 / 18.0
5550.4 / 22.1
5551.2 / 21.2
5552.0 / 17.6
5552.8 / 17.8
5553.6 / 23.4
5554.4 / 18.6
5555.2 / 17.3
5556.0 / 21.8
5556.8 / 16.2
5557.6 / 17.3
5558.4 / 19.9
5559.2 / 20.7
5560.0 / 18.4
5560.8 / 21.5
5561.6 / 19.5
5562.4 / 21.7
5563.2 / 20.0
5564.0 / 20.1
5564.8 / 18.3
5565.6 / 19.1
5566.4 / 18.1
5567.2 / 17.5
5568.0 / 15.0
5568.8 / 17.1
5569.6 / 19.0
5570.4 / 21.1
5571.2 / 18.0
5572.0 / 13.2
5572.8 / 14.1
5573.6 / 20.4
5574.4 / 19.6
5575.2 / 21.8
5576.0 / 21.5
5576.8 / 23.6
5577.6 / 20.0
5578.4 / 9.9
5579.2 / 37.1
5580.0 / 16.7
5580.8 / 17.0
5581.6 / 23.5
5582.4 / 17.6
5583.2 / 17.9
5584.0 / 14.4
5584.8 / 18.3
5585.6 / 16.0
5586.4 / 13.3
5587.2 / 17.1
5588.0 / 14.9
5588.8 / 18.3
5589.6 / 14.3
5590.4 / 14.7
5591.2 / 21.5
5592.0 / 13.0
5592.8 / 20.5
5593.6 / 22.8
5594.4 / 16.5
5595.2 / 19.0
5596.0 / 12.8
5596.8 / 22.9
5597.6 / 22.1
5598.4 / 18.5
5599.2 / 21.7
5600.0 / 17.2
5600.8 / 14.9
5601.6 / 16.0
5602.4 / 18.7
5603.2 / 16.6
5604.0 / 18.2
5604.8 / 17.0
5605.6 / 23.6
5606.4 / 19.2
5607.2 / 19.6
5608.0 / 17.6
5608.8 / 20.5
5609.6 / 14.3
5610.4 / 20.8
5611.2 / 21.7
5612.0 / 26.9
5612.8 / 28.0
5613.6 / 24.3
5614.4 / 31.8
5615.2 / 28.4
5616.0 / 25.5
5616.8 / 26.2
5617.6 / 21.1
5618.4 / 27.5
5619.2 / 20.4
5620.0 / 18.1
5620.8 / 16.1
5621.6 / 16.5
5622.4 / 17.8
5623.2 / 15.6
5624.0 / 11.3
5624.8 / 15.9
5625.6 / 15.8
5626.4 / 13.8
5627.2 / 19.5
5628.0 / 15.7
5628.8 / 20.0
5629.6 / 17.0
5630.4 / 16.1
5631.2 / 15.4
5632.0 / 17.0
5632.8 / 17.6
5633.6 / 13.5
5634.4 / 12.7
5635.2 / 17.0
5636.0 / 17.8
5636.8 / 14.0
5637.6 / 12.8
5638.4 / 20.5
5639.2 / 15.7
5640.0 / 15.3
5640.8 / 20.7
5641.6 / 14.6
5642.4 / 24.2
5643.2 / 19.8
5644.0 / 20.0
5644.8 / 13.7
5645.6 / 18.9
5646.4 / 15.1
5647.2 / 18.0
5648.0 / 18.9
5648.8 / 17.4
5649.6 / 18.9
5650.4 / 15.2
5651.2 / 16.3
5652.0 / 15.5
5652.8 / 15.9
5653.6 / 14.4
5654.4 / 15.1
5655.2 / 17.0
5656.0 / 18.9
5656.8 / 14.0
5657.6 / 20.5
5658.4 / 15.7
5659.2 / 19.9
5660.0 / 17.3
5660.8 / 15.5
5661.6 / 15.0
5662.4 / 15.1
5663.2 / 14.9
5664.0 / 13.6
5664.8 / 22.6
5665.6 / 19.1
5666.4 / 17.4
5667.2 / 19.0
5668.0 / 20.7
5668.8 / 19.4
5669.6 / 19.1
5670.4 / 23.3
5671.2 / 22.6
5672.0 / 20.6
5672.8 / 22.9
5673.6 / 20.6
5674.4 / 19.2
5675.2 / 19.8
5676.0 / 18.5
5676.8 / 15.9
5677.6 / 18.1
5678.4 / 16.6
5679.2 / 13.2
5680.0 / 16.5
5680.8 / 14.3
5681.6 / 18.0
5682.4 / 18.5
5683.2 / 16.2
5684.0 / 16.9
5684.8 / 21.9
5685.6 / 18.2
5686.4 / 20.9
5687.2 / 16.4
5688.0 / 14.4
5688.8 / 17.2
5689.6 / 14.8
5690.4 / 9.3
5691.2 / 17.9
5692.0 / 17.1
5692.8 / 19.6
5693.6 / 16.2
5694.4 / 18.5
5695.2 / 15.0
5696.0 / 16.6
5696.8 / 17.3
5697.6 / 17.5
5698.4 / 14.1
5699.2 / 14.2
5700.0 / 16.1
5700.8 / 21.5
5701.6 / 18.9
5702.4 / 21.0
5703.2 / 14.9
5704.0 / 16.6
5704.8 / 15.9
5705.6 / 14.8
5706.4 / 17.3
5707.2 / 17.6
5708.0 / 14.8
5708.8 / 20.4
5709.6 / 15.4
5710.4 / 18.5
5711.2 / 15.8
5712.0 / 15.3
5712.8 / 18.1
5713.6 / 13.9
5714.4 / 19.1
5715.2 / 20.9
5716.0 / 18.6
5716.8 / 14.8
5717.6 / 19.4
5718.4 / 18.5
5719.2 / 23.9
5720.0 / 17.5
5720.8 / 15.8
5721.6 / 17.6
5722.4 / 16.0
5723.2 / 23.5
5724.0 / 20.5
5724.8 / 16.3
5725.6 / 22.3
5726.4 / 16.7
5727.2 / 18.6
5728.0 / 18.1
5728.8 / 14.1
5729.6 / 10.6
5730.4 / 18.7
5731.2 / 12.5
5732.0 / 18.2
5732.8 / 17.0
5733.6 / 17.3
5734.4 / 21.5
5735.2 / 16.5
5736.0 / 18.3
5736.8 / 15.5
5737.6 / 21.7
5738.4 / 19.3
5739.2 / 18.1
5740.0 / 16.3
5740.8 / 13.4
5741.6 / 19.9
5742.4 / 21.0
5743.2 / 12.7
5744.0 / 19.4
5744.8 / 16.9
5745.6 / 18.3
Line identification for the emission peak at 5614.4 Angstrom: [O III] 5007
